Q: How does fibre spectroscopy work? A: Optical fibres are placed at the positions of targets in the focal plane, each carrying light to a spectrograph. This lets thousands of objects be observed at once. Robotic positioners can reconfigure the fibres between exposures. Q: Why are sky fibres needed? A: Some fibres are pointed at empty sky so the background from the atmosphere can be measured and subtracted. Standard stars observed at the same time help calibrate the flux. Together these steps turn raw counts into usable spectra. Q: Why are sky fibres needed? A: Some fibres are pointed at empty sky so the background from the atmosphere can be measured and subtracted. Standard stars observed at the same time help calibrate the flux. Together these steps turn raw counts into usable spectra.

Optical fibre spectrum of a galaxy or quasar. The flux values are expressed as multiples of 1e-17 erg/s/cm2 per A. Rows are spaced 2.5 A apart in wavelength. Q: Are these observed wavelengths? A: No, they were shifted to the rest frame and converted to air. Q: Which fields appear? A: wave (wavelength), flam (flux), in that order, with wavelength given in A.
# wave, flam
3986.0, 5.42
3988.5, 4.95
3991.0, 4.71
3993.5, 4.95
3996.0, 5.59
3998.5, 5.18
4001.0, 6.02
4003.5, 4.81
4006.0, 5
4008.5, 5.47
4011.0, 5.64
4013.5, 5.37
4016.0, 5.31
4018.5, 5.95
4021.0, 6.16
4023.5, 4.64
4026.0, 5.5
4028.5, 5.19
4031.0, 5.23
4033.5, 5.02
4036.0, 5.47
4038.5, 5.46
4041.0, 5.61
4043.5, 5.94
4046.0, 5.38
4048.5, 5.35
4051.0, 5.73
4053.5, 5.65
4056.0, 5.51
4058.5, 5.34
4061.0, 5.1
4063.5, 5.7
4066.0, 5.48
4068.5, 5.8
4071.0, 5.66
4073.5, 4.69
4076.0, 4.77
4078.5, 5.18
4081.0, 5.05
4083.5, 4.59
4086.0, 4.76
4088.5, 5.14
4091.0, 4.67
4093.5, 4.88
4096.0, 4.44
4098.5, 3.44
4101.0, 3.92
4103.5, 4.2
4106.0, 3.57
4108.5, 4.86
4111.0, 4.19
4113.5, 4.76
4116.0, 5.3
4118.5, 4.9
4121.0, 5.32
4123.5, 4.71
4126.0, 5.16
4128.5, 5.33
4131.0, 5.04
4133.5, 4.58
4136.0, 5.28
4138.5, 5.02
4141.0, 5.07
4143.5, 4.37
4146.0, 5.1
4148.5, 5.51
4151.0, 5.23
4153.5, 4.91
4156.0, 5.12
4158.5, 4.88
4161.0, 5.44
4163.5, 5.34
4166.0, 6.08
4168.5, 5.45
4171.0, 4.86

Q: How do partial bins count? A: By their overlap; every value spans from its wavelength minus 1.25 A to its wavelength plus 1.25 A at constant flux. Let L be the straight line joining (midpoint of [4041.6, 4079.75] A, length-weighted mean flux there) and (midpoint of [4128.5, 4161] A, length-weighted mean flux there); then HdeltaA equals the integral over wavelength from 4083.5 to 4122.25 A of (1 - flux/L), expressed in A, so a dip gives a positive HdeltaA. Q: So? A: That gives 5.0 A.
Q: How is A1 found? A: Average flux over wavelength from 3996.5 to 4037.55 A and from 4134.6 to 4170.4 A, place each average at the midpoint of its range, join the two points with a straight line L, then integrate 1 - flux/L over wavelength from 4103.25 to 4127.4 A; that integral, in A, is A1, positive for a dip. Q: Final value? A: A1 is 2.4 A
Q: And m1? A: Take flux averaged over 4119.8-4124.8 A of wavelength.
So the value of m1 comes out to 5.01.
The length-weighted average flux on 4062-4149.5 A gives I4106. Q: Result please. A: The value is 4.87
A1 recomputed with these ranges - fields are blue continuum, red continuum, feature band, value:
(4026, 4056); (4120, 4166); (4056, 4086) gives 0.8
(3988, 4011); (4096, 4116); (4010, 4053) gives -4.8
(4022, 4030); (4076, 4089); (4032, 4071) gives -3.6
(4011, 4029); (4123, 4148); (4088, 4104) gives 2.5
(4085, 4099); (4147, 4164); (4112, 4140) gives -0.6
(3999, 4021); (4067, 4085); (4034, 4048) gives -0.6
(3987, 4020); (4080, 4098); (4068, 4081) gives -0.9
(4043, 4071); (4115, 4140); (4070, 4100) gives 3.3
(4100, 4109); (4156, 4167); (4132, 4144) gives -0.1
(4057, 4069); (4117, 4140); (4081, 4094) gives 1.2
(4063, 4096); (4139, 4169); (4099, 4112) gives 2.6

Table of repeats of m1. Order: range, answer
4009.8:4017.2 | 5.44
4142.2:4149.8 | 5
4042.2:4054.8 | 5.61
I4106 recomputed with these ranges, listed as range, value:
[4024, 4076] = 5.41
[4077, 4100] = 4.68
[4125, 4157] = 5.05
